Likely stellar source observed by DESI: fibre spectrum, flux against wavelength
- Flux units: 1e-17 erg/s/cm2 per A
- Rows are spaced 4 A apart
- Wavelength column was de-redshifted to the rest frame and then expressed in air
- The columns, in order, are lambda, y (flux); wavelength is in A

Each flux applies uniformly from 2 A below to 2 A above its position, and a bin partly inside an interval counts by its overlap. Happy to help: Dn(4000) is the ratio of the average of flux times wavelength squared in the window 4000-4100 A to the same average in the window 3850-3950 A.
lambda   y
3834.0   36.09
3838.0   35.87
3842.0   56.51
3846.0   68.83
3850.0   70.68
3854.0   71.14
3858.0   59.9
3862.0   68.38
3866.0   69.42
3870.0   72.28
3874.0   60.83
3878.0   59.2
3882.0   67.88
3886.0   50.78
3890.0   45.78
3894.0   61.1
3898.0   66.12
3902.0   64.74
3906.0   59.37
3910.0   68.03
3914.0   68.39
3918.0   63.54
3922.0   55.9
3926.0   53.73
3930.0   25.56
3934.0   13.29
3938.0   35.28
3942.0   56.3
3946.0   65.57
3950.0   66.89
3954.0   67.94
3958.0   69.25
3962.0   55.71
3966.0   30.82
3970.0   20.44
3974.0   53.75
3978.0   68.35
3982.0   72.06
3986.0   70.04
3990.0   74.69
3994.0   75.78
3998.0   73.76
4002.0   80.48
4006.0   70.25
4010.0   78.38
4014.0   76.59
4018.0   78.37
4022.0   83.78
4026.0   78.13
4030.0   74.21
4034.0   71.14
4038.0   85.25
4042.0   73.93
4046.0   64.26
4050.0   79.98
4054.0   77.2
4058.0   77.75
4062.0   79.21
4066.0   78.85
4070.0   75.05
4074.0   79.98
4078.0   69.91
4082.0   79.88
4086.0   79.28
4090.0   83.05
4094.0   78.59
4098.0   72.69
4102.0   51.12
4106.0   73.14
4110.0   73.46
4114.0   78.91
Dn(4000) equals 1.43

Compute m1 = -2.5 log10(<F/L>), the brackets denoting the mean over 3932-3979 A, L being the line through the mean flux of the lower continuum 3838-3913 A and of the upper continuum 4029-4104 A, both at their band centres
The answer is 0.34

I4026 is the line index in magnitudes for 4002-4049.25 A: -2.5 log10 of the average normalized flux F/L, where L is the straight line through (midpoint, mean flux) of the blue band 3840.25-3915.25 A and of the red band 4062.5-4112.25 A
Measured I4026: -0.07 mag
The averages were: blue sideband 63.6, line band 76.2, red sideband 74.7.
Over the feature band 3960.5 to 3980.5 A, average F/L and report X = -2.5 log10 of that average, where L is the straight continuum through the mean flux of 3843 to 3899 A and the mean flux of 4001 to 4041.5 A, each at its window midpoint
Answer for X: 0.494 mag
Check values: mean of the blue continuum 63.6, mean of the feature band 46.2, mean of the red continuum 77.5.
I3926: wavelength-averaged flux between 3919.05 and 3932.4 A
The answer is 45.4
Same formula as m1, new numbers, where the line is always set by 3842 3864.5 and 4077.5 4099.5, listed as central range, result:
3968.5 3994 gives 0.177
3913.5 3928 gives 0.175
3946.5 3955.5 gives 0.068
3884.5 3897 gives 0.266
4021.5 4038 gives -0.030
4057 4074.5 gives -0.018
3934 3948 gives 0.452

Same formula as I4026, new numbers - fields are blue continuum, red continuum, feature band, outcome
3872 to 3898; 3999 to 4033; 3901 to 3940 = 0.239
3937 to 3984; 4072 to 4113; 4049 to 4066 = -0.135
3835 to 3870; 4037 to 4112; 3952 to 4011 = 0.099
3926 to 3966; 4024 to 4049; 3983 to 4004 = -0.189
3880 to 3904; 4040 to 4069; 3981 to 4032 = -0.073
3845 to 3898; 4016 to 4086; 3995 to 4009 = -0.027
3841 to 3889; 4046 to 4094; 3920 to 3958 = 0.355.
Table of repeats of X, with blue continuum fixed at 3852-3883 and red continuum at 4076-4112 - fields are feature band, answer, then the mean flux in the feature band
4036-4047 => -0.05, 75.4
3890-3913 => 0.08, 62.5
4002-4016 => -0.08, 75.8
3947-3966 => 0.13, 61.4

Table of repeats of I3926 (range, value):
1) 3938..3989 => 57.5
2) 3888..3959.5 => 55.8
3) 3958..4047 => 68.7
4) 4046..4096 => 77.7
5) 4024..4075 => 76.5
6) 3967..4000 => 62.6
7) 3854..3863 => 65.2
